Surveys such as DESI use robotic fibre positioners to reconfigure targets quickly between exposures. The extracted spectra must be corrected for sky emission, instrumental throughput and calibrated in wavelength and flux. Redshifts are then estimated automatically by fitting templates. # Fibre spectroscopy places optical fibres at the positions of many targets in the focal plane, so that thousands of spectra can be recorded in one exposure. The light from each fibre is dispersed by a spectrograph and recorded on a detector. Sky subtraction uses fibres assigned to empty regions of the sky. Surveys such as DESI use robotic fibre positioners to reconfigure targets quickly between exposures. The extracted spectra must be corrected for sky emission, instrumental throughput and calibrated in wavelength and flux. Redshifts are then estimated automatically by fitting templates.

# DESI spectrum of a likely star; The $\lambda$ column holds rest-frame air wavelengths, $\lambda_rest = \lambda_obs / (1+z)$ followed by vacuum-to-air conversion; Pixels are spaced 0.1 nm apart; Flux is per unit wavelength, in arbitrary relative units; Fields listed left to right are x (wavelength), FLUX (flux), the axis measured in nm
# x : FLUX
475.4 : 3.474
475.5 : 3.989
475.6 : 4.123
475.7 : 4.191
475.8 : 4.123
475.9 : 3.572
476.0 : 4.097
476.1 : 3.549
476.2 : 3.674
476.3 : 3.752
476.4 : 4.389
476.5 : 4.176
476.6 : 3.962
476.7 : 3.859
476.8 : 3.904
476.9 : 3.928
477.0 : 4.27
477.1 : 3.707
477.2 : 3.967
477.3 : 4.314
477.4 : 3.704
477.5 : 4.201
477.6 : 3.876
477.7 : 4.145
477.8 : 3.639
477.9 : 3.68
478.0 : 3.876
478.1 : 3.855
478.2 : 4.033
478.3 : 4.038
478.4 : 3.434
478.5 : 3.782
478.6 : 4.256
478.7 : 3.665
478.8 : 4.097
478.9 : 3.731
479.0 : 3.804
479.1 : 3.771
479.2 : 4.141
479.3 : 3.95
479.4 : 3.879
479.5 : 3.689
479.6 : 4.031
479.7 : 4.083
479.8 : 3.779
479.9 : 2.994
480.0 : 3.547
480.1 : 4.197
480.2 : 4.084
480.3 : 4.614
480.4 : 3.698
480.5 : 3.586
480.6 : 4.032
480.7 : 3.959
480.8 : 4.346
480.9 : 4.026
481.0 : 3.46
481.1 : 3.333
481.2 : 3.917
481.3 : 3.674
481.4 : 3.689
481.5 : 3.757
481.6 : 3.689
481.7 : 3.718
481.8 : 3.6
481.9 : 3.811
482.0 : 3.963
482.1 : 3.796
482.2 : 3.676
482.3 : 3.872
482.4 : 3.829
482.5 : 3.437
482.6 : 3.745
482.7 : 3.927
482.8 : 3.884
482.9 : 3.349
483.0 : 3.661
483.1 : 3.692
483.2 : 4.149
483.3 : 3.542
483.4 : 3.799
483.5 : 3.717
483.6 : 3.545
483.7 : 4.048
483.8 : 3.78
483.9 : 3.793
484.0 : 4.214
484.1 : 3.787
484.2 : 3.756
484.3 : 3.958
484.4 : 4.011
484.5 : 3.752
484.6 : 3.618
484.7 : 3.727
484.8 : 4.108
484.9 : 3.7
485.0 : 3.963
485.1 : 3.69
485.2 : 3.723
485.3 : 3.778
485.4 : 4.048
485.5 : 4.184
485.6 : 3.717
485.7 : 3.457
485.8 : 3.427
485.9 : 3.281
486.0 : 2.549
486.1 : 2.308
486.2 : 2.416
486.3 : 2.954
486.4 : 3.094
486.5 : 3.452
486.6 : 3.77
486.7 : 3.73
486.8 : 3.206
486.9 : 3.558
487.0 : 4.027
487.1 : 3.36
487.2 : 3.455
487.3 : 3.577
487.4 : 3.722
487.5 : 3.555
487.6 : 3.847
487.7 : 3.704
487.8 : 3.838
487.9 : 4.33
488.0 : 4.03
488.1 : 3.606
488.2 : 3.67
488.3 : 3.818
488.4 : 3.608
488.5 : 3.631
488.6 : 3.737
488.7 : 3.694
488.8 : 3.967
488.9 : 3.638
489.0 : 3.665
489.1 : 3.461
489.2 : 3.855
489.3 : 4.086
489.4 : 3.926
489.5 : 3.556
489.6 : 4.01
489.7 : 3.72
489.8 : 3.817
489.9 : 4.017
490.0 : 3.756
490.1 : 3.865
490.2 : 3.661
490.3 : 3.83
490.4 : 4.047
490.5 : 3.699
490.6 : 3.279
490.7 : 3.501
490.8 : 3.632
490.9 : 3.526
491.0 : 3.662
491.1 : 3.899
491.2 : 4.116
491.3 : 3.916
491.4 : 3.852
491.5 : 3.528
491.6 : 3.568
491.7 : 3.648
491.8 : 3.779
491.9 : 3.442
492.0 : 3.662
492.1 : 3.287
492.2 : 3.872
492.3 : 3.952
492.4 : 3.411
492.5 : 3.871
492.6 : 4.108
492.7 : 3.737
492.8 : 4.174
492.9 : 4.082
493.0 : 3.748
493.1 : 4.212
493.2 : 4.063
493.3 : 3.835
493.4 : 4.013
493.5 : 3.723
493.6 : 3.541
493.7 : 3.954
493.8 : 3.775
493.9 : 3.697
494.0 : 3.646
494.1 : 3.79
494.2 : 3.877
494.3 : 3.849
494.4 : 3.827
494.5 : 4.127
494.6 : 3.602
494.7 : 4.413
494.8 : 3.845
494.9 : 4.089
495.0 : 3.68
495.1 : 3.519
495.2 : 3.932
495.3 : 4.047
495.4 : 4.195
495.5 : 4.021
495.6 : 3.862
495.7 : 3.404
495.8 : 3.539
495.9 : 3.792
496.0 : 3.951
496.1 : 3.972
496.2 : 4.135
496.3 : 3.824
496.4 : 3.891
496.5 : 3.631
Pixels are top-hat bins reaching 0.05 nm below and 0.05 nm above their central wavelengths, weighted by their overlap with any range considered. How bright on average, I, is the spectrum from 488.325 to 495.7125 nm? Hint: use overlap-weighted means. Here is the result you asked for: 3.8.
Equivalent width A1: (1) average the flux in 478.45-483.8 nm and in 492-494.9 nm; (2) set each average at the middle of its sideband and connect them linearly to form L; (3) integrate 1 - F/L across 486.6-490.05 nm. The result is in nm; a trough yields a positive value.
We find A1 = 0.09 nm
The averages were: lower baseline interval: 3.81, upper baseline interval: 3.86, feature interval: 3.74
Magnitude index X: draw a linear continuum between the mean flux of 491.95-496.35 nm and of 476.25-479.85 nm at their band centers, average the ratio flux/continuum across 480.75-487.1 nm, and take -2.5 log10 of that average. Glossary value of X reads 0.07 mag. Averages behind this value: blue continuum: 3.93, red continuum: 3.86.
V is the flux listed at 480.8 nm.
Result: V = 4.346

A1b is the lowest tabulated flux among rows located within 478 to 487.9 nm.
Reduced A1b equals 2.308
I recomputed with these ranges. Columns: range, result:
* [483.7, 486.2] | 3.66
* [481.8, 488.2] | 3.67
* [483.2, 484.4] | 3.83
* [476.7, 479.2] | 3.91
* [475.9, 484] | 3.85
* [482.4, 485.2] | 3.79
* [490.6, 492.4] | 3.68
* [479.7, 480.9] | 3.91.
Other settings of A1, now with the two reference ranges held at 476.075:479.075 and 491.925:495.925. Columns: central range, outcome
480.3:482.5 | 0.06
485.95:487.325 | 0.22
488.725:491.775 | 0.08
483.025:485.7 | 0.04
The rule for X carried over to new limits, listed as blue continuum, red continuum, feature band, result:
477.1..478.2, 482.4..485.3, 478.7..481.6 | 0.01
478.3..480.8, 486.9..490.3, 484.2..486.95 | 0.08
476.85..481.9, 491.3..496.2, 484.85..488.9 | 0.08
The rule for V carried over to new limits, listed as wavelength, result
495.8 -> 3.539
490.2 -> 3.661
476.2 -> 3.674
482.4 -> 3.829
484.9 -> 3.7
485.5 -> 4.184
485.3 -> 3.778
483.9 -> 3.793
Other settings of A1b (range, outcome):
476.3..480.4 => 2.994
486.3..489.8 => 2.954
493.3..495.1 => 3.519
